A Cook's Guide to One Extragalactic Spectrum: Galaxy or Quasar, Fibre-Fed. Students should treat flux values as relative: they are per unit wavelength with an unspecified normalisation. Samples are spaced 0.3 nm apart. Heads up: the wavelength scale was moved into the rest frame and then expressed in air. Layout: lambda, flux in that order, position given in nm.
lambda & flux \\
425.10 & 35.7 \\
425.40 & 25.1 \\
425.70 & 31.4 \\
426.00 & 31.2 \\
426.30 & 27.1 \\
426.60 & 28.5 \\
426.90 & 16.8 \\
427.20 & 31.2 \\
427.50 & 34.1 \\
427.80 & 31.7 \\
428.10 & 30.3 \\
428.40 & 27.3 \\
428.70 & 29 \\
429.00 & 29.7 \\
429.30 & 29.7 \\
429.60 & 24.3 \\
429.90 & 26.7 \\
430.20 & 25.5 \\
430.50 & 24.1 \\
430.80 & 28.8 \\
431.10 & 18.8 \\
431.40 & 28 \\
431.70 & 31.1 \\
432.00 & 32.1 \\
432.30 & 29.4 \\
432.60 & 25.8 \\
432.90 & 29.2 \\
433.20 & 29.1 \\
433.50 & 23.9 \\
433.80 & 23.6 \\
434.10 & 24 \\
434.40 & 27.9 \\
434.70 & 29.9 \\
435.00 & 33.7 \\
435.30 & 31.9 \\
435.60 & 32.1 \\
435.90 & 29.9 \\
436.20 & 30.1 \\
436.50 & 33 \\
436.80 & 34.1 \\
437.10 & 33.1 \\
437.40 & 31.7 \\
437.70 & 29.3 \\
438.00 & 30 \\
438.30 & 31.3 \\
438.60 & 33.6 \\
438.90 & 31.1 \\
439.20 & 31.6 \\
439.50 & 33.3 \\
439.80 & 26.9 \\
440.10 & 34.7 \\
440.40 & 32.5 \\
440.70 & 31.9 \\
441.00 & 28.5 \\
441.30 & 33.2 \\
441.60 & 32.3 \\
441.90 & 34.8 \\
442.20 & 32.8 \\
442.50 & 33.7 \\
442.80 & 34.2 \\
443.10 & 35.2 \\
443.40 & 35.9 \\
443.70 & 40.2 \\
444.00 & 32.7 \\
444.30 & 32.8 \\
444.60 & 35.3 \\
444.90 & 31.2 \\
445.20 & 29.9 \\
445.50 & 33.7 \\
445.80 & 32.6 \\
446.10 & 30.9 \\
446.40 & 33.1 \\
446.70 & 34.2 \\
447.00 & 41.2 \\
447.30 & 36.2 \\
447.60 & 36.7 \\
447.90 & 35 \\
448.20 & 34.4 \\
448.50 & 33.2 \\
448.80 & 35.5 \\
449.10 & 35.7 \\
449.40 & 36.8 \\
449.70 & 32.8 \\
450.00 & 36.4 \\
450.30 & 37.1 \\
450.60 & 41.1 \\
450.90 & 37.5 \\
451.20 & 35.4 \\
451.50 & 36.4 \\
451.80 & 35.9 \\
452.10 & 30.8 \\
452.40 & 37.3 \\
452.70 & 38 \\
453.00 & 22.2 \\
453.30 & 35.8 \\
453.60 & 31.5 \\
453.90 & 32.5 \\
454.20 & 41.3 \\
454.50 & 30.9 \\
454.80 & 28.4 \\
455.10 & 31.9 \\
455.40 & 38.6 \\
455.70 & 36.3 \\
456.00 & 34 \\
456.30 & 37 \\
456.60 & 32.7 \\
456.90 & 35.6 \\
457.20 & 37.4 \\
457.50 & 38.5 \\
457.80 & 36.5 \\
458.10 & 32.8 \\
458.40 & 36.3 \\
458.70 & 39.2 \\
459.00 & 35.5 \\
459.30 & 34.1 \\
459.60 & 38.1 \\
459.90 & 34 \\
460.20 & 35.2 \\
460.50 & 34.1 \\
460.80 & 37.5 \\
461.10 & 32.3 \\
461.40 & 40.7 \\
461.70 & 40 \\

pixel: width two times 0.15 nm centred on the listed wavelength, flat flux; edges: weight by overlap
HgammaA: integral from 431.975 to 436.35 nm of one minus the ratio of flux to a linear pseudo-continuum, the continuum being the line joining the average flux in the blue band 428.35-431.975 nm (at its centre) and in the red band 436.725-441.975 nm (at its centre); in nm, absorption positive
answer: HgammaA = 0.06 nm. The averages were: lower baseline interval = 27.1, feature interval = 28.7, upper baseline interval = 31.8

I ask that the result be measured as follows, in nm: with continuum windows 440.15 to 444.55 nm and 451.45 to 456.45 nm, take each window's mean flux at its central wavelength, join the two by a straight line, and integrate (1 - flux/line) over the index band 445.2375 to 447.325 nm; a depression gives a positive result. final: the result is -0.026 nm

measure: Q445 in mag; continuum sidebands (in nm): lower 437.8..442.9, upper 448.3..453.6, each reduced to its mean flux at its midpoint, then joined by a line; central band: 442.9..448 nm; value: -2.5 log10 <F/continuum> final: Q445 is -0.032 mag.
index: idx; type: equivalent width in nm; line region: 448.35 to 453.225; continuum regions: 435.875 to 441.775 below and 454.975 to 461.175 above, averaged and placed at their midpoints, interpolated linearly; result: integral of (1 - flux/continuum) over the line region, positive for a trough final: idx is -0.14 nm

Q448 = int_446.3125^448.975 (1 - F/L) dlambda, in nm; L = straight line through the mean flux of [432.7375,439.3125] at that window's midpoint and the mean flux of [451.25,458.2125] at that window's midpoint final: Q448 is -0.22 nm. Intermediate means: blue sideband 30.2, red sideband 34.5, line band 35.6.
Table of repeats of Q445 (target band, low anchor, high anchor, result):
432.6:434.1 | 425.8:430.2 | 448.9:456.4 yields 0.14 mag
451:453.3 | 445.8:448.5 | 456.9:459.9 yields 0.05 mag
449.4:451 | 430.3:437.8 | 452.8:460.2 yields -0.12 mag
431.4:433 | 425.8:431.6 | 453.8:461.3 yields -0.03 mag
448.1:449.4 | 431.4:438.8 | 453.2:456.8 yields -0.07 mag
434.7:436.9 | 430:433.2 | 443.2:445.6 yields -0.08 mag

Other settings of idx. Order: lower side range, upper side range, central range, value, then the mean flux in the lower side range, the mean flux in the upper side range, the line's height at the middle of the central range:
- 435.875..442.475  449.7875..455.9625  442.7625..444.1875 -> -0.13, 31.9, 34.7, 32.8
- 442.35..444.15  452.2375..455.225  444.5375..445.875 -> 0.10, 35.3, 33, 34.9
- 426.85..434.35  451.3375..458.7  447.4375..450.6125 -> -0.27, 27.5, 34.6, 32.9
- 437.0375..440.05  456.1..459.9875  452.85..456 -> 0.19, 31.3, 36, 35.1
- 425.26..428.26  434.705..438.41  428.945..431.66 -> 0.32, 28.7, 31.6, 29.8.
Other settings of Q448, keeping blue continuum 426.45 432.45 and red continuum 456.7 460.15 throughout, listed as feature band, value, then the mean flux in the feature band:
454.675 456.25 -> 0.05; 34.1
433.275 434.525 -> 0.18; 25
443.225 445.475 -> -0.13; 34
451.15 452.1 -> -0.03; 35.1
